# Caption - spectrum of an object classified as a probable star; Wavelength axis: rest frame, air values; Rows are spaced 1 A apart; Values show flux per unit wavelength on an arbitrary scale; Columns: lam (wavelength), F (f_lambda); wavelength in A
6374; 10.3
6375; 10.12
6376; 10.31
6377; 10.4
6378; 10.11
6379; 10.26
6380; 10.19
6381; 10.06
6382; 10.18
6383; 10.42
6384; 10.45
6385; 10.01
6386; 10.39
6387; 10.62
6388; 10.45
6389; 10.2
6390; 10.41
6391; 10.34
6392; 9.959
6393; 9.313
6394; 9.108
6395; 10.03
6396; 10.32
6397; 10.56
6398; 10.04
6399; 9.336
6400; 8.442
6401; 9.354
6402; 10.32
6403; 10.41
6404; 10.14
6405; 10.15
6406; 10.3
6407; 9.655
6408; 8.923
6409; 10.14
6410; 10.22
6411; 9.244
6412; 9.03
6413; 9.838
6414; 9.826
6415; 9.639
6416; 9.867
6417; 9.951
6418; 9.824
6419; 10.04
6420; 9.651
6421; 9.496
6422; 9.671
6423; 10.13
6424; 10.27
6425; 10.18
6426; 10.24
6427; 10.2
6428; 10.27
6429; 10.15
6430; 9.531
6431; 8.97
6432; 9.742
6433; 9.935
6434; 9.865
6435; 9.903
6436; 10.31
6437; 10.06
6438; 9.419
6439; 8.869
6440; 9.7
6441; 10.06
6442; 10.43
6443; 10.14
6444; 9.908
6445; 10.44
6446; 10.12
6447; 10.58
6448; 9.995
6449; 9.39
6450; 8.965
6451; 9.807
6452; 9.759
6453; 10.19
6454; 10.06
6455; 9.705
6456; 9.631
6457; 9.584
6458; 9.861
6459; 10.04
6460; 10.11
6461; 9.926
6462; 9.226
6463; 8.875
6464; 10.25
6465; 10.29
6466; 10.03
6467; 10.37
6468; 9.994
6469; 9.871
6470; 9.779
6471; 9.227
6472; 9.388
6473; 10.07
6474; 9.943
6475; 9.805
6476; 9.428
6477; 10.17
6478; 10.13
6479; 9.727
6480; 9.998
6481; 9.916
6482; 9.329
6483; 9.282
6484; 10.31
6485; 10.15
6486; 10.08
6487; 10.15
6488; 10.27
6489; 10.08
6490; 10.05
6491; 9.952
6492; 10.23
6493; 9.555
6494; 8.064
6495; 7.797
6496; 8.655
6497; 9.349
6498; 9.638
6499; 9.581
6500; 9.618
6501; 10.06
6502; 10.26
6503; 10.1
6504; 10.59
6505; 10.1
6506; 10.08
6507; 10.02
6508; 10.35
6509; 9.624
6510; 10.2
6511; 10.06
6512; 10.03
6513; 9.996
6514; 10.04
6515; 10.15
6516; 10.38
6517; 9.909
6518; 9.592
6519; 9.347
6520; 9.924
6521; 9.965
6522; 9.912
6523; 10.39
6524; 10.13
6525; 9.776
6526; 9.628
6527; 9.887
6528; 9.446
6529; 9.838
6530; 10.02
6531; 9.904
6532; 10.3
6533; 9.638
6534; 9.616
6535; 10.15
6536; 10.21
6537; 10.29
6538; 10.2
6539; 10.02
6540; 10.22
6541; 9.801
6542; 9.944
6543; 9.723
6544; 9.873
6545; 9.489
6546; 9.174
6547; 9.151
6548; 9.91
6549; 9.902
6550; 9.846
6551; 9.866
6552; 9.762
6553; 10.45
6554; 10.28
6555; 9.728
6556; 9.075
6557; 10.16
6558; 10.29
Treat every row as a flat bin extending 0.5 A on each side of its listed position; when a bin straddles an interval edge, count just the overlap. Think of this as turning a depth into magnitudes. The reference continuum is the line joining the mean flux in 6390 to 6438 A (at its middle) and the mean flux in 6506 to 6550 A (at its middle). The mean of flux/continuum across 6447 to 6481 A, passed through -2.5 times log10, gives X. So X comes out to 0.006 mag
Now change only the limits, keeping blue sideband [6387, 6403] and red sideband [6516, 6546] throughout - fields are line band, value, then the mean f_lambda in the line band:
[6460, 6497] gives 0.019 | 9.73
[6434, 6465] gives 0.006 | 9.85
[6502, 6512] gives -0.024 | 10.1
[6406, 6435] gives 0.011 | 9.81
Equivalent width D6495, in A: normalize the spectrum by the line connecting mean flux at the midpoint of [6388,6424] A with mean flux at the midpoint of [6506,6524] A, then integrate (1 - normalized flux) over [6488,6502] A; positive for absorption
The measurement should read 0.67 A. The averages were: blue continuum 9.84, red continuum 10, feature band 9.49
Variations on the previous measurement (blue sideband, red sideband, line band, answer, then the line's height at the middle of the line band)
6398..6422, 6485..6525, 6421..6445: -0.37 A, 9.76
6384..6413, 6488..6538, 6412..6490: 0.13 A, 9.89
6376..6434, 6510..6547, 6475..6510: 0.46 A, 9.92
